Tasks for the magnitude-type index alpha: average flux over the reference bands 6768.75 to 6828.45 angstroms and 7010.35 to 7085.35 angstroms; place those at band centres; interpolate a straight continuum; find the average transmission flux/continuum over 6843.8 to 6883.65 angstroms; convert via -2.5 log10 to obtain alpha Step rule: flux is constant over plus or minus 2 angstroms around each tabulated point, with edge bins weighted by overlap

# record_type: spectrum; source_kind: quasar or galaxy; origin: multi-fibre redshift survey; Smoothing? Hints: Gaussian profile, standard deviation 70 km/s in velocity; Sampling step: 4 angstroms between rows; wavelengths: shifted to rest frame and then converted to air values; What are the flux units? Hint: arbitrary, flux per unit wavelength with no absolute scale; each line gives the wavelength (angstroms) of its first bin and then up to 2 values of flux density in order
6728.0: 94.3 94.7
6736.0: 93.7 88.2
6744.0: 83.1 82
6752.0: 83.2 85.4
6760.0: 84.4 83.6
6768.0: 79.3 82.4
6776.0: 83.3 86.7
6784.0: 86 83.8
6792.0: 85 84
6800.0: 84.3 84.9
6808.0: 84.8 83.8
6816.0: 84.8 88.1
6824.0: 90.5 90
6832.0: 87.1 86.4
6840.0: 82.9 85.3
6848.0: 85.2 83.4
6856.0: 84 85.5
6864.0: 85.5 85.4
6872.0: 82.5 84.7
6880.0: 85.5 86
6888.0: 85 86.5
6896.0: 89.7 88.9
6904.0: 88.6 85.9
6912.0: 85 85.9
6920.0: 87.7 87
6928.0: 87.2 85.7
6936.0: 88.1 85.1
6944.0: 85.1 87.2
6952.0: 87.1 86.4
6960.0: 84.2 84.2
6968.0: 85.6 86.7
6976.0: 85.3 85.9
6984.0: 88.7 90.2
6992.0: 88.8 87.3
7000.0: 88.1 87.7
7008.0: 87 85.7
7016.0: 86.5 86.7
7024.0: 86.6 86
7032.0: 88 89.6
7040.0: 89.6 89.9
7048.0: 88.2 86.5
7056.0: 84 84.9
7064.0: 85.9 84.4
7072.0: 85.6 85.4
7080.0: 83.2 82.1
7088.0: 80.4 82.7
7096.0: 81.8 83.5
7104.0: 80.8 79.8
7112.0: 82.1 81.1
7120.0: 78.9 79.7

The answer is 0.01 mag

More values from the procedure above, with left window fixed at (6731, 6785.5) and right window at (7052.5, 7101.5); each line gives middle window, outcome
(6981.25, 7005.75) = -0.054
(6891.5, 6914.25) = -0.037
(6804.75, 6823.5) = -0.010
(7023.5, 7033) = -0.036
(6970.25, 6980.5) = -0.022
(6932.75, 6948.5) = -0.024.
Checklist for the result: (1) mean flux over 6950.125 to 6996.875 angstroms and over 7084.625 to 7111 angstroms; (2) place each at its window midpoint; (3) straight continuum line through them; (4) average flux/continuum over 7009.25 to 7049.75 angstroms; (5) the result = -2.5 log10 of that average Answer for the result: -0.042 mag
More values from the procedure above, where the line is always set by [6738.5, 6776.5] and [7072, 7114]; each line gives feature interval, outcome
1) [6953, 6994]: -0.05 mag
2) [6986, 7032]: -0.06 mag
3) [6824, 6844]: -0.05 mag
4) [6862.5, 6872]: -0.02 mag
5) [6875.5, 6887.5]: -0.03 mag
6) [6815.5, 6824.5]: -0.06 mag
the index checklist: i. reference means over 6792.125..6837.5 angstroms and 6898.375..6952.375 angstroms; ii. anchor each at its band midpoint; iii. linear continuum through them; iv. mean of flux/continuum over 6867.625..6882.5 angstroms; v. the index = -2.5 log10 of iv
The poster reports 0.03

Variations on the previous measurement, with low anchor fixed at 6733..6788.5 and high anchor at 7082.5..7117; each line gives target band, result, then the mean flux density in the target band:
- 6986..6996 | -0.08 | 89.1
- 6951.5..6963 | -0.03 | 85.6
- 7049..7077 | -0.04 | 85.3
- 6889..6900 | -0.06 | 88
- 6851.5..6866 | -0.01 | 84.7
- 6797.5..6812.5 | 0.00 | 84.5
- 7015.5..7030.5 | -0.05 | 86.5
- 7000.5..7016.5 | -0.06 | 86.9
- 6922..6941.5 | -0.04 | 86.7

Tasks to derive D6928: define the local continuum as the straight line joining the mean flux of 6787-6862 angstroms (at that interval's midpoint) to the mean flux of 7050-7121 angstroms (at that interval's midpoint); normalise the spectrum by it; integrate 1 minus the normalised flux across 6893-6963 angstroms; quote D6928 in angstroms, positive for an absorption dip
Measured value -1.8 angstroms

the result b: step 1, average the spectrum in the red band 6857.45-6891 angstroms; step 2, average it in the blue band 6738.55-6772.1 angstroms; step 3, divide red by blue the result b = 1.0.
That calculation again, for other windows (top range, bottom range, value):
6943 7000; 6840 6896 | 1.02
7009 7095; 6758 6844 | 1.01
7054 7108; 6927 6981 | 0.97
